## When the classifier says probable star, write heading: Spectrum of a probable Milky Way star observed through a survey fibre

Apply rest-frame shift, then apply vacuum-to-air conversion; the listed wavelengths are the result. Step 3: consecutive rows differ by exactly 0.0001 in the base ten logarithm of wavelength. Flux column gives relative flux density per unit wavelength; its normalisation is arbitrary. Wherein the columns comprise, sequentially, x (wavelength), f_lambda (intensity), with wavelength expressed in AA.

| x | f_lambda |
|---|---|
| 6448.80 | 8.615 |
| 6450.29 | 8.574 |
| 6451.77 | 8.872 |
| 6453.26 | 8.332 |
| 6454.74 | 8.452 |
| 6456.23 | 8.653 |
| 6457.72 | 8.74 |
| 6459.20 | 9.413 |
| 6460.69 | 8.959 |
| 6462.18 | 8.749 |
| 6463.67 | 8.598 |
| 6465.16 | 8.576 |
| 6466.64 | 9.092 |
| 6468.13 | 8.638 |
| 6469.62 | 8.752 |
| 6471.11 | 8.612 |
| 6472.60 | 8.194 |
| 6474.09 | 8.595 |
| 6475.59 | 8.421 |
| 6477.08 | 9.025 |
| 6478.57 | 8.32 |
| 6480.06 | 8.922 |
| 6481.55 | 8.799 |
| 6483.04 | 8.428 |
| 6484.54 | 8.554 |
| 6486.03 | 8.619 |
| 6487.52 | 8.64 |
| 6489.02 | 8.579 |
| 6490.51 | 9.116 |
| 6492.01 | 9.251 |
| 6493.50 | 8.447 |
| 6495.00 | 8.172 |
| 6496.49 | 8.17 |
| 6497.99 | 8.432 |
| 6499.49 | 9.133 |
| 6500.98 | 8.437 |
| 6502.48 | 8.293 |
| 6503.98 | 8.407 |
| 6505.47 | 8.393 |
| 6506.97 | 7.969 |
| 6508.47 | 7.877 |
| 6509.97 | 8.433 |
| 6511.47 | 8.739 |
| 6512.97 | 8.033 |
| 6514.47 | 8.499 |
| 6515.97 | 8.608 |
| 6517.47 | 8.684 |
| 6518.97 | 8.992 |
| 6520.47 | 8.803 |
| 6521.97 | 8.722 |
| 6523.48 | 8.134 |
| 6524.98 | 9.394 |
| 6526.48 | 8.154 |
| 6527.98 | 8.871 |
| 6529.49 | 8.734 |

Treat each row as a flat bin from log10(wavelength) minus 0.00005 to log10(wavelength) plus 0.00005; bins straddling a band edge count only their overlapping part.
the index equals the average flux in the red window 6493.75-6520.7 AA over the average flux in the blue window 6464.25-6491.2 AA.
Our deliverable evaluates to 0.97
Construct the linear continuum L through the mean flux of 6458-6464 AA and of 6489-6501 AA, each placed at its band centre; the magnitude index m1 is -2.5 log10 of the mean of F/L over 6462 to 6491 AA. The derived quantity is 0.02 mag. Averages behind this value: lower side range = 8.94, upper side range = 8.66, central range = 8.66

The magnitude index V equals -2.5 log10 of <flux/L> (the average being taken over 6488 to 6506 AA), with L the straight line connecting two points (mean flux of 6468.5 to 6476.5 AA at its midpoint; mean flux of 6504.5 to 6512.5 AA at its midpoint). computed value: -0.03 mag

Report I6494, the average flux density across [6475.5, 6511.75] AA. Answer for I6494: 8.54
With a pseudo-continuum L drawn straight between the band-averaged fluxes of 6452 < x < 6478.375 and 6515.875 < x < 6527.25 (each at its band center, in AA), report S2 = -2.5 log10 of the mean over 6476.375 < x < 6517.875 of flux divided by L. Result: 0.02 mag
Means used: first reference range 8.69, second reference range 8.69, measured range 8.53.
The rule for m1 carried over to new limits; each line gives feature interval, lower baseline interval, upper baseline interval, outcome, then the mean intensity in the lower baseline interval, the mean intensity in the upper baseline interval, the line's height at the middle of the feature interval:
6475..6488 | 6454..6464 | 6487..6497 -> 0.01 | 8.8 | 8.63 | 8.69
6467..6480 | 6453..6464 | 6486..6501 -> 0.01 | 8.76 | 8.65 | 8.71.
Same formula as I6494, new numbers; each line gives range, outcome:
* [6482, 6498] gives 8.59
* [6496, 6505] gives 8.49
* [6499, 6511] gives 8.36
